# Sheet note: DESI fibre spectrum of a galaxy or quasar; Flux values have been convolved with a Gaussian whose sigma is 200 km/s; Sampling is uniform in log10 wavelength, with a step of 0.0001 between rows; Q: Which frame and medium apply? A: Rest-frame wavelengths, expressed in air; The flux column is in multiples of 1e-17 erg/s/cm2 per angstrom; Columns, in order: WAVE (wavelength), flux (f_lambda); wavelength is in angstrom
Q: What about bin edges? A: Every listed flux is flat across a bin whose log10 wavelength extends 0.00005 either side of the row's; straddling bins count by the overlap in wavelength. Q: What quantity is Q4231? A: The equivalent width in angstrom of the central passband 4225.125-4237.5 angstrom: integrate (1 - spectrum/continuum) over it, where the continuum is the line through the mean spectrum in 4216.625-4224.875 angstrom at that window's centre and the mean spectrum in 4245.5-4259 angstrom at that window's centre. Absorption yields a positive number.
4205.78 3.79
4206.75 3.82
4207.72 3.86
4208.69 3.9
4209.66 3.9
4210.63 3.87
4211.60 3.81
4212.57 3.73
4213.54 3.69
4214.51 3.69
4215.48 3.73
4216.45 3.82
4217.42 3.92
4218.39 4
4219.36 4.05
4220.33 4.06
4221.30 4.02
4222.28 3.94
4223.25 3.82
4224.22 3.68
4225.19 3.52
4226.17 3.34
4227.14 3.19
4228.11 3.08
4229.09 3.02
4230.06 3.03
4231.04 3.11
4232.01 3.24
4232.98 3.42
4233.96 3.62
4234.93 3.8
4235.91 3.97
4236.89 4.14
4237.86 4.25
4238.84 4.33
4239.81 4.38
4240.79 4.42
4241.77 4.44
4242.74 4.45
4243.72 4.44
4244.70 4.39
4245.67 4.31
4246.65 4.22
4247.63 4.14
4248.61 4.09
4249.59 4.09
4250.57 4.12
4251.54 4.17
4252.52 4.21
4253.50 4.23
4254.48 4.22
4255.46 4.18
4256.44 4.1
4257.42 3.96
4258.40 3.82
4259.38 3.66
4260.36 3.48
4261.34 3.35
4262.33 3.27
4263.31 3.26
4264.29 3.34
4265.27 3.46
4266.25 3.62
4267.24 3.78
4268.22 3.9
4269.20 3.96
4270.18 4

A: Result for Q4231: 1.76 angstrom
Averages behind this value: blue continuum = 3.93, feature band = 3.43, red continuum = 4.12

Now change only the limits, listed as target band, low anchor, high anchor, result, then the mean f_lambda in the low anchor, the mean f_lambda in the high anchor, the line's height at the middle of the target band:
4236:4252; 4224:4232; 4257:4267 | -4.3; 3.23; 3.52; 3.37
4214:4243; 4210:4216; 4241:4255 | 1.5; 3.76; 4.26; 3.98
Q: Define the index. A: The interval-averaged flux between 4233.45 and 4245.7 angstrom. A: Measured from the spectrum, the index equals 4.22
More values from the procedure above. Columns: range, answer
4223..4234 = 3.32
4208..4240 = 3.72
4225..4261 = 3.91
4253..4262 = 3.88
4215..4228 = 3.76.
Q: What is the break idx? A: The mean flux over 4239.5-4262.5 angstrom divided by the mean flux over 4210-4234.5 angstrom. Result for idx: 1.13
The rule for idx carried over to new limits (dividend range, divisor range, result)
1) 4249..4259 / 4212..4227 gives 1.08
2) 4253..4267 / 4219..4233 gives 1.06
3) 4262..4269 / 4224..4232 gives 1.10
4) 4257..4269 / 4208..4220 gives 0.93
